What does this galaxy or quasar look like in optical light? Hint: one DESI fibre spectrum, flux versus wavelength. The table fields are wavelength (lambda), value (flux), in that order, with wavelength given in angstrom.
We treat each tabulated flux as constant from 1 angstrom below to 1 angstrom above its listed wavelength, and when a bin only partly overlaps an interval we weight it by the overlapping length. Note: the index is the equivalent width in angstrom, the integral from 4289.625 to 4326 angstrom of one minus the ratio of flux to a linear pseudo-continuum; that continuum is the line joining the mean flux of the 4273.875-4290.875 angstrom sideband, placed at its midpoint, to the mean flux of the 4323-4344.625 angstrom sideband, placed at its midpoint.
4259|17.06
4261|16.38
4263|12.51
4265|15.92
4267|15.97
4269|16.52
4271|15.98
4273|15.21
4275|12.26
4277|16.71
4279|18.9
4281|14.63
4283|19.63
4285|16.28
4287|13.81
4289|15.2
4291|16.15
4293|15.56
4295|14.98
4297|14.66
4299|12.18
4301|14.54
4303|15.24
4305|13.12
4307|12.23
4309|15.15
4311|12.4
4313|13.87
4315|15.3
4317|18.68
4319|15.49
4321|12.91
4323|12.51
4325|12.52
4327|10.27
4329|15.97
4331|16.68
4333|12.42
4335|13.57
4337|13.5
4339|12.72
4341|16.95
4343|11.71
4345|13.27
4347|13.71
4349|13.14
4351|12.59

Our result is 1.1 angstrom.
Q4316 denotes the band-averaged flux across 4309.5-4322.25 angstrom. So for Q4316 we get 14.7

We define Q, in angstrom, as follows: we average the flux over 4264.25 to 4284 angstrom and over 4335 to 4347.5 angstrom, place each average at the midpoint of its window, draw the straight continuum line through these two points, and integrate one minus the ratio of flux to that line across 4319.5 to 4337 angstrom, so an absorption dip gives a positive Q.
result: 0.9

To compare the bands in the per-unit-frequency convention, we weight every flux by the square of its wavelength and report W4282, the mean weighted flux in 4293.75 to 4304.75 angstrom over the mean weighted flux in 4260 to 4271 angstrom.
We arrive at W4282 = 0.9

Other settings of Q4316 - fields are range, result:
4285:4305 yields 14.7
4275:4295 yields 16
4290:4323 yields 14.5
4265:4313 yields 15.1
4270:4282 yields 15.6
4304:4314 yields 13.4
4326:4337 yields 13.8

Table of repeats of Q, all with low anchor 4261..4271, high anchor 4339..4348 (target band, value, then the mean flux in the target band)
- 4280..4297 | -0.9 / 15.7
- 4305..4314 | 0.7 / 13.4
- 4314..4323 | -0.6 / 15.3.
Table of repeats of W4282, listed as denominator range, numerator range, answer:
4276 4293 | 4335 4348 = 0.86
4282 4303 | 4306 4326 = 0.93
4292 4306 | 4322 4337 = 0.95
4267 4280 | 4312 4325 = 0.94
